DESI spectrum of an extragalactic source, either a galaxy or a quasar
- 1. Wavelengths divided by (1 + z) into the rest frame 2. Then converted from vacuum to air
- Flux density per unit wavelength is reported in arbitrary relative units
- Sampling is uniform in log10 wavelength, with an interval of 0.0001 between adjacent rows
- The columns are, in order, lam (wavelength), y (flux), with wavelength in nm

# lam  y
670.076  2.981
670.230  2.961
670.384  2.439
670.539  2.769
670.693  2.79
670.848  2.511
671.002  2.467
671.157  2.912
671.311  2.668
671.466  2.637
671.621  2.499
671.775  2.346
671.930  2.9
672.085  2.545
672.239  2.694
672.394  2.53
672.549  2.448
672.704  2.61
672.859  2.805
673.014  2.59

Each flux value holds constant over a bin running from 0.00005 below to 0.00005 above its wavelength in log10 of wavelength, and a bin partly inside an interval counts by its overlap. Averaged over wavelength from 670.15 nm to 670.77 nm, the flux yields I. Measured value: 2.74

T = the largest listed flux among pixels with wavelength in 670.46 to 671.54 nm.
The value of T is 2.912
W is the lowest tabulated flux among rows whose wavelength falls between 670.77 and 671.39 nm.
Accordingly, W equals 2.467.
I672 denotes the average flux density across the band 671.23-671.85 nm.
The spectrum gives 2.54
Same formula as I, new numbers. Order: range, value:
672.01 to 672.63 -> 2.56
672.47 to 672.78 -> 2.53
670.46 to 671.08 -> 2.63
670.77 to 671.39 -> 2.64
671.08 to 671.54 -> 2.74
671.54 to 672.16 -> 2.57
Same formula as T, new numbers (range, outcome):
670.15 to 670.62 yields 2.961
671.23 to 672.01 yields 2.9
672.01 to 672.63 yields 2.694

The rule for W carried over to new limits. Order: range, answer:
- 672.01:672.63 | 2.448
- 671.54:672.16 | 2.346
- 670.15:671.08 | 2.439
